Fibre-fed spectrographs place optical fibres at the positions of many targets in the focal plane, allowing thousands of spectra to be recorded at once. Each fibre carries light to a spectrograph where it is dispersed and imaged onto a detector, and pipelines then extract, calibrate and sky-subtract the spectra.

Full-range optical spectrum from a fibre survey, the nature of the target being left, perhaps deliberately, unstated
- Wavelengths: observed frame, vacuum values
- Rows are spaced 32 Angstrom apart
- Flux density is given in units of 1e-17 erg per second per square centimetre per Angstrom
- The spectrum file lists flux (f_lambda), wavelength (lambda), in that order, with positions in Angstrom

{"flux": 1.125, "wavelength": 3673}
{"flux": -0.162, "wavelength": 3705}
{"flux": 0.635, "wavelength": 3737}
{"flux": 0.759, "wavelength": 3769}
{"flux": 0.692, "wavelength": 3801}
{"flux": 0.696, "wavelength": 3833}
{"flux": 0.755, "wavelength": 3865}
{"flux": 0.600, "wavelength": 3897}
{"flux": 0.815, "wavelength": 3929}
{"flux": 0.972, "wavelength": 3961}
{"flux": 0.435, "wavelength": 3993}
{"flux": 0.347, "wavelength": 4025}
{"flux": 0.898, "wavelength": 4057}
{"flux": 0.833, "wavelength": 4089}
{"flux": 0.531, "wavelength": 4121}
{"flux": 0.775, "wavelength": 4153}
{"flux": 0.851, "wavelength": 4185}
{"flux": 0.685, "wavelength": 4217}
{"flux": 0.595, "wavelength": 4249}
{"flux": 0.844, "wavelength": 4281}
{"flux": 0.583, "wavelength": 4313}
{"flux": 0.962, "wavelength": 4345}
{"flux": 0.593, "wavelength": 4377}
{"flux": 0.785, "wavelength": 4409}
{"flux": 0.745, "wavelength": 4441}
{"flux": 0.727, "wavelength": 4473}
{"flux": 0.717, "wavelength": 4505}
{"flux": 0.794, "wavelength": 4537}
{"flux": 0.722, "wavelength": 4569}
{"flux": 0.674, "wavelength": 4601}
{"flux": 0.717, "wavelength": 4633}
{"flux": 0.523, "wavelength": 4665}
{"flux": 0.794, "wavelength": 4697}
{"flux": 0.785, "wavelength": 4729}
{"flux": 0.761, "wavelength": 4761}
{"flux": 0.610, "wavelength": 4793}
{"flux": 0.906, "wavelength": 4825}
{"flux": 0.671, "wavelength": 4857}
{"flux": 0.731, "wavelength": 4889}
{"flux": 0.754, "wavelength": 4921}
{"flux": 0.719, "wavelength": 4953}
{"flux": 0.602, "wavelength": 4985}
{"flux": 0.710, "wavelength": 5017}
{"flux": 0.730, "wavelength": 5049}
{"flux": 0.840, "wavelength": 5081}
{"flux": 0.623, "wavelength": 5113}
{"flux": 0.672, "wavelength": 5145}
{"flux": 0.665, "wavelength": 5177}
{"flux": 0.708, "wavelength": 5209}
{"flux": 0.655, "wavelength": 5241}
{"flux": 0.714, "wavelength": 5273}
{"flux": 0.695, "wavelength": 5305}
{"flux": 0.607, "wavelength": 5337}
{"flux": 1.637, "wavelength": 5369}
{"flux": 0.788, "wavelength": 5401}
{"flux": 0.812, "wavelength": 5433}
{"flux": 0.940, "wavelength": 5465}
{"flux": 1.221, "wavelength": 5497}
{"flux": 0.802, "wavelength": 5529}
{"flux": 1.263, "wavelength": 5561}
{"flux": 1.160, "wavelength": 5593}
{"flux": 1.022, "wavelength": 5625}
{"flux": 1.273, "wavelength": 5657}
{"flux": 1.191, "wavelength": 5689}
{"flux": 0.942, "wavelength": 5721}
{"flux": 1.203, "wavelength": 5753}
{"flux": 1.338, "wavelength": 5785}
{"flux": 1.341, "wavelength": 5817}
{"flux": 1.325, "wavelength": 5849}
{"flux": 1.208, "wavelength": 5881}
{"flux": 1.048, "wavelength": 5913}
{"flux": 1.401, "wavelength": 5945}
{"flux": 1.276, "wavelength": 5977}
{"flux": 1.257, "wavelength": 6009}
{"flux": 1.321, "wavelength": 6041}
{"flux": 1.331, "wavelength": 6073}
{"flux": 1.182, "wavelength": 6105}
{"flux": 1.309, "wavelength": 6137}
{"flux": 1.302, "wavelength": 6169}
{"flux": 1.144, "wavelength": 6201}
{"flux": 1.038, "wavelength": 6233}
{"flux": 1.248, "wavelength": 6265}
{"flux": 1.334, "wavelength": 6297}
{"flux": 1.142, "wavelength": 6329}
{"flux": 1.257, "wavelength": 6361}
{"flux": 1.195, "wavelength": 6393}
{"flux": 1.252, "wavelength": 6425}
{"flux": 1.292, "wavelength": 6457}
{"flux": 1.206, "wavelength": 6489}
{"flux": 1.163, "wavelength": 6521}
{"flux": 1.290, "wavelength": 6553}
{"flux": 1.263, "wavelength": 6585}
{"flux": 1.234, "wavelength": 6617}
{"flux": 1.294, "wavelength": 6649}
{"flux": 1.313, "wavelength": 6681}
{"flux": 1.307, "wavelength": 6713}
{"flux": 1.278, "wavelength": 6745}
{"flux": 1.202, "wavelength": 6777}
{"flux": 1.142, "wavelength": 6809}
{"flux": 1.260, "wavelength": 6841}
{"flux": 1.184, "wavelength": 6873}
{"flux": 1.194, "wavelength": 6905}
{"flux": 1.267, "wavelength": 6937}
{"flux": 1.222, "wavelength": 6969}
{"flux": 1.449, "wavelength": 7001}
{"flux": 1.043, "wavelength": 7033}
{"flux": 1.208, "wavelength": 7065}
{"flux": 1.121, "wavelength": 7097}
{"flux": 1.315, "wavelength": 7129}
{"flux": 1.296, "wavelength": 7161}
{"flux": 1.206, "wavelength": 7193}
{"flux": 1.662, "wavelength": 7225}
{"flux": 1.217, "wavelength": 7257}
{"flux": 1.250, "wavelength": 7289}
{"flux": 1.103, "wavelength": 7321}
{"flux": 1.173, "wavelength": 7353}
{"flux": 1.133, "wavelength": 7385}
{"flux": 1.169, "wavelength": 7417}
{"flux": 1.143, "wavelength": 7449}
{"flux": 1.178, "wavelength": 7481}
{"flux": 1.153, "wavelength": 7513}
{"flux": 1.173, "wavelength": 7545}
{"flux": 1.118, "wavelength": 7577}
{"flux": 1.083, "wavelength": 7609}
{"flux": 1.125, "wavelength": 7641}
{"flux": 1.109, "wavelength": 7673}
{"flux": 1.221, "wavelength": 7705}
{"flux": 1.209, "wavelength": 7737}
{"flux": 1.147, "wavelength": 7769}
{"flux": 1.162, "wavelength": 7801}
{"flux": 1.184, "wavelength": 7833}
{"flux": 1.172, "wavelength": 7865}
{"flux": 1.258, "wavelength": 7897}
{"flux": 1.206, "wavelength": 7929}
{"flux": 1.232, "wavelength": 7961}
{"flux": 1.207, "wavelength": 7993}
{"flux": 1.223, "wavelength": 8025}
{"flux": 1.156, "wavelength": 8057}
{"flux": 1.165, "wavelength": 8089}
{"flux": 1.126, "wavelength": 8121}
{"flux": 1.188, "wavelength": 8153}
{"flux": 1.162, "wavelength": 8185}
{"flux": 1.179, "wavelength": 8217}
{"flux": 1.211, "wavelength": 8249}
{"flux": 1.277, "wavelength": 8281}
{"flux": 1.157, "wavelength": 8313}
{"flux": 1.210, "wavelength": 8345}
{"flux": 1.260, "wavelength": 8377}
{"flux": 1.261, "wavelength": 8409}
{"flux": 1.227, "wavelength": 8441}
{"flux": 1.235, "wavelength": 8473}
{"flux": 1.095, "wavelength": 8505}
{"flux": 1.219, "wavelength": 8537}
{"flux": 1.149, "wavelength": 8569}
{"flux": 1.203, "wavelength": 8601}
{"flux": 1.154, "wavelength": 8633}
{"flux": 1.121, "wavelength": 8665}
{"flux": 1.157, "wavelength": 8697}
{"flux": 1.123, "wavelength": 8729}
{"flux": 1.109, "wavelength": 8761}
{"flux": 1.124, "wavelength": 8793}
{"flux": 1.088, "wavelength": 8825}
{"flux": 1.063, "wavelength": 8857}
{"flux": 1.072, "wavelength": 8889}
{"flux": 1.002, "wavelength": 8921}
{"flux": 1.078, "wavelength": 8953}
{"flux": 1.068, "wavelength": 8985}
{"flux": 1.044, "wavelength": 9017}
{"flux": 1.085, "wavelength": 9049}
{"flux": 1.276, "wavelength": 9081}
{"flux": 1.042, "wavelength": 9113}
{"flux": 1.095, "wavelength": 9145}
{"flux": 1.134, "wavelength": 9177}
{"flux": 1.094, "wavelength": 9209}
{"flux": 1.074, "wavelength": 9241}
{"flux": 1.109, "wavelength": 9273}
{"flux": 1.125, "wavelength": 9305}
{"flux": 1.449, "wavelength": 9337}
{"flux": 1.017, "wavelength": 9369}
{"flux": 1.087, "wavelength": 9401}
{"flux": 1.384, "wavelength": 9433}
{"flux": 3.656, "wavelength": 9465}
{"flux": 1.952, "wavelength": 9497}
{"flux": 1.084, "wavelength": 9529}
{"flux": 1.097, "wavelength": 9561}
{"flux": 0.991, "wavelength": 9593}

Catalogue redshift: 0.440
